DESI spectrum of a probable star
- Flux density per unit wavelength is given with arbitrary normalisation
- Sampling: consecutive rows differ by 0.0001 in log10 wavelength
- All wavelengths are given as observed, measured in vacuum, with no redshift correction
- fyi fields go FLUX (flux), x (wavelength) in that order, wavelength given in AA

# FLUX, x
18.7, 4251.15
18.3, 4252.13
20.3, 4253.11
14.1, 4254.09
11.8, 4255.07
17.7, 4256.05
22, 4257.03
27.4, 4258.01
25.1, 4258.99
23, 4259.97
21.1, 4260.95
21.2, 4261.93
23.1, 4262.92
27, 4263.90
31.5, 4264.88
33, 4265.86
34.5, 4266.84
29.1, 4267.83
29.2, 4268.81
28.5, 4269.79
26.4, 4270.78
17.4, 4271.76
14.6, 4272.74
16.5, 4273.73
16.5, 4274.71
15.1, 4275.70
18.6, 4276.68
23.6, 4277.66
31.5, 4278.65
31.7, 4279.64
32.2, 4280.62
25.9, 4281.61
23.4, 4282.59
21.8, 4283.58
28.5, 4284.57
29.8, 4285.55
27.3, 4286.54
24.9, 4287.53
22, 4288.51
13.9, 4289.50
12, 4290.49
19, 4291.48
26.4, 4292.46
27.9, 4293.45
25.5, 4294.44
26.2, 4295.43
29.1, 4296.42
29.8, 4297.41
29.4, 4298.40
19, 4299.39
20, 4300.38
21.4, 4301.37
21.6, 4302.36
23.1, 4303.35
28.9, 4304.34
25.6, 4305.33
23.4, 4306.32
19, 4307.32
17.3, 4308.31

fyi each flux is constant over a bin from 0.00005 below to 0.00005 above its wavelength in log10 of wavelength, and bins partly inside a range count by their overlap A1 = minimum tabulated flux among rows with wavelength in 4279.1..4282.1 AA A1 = 25.9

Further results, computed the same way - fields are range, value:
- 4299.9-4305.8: 20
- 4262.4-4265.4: 23.1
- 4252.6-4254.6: 14.1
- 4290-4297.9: 12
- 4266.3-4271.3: 26.4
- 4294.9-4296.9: 26.2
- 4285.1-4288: 24.9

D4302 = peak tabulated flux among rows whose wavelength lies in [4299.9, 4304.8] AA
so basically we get 28.9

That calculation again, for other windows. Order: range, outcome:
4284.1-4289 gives 29.8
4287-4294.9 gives 27.9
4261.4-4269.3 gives 34.5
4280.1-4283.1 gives 32.2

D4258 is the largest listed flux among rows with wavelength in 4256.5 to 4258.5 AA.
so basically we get 27.4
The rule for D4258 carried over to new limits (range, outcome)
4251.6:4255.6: 20.3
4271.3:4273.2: 17.4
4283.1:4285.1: 28.5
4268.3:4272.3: 29.2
